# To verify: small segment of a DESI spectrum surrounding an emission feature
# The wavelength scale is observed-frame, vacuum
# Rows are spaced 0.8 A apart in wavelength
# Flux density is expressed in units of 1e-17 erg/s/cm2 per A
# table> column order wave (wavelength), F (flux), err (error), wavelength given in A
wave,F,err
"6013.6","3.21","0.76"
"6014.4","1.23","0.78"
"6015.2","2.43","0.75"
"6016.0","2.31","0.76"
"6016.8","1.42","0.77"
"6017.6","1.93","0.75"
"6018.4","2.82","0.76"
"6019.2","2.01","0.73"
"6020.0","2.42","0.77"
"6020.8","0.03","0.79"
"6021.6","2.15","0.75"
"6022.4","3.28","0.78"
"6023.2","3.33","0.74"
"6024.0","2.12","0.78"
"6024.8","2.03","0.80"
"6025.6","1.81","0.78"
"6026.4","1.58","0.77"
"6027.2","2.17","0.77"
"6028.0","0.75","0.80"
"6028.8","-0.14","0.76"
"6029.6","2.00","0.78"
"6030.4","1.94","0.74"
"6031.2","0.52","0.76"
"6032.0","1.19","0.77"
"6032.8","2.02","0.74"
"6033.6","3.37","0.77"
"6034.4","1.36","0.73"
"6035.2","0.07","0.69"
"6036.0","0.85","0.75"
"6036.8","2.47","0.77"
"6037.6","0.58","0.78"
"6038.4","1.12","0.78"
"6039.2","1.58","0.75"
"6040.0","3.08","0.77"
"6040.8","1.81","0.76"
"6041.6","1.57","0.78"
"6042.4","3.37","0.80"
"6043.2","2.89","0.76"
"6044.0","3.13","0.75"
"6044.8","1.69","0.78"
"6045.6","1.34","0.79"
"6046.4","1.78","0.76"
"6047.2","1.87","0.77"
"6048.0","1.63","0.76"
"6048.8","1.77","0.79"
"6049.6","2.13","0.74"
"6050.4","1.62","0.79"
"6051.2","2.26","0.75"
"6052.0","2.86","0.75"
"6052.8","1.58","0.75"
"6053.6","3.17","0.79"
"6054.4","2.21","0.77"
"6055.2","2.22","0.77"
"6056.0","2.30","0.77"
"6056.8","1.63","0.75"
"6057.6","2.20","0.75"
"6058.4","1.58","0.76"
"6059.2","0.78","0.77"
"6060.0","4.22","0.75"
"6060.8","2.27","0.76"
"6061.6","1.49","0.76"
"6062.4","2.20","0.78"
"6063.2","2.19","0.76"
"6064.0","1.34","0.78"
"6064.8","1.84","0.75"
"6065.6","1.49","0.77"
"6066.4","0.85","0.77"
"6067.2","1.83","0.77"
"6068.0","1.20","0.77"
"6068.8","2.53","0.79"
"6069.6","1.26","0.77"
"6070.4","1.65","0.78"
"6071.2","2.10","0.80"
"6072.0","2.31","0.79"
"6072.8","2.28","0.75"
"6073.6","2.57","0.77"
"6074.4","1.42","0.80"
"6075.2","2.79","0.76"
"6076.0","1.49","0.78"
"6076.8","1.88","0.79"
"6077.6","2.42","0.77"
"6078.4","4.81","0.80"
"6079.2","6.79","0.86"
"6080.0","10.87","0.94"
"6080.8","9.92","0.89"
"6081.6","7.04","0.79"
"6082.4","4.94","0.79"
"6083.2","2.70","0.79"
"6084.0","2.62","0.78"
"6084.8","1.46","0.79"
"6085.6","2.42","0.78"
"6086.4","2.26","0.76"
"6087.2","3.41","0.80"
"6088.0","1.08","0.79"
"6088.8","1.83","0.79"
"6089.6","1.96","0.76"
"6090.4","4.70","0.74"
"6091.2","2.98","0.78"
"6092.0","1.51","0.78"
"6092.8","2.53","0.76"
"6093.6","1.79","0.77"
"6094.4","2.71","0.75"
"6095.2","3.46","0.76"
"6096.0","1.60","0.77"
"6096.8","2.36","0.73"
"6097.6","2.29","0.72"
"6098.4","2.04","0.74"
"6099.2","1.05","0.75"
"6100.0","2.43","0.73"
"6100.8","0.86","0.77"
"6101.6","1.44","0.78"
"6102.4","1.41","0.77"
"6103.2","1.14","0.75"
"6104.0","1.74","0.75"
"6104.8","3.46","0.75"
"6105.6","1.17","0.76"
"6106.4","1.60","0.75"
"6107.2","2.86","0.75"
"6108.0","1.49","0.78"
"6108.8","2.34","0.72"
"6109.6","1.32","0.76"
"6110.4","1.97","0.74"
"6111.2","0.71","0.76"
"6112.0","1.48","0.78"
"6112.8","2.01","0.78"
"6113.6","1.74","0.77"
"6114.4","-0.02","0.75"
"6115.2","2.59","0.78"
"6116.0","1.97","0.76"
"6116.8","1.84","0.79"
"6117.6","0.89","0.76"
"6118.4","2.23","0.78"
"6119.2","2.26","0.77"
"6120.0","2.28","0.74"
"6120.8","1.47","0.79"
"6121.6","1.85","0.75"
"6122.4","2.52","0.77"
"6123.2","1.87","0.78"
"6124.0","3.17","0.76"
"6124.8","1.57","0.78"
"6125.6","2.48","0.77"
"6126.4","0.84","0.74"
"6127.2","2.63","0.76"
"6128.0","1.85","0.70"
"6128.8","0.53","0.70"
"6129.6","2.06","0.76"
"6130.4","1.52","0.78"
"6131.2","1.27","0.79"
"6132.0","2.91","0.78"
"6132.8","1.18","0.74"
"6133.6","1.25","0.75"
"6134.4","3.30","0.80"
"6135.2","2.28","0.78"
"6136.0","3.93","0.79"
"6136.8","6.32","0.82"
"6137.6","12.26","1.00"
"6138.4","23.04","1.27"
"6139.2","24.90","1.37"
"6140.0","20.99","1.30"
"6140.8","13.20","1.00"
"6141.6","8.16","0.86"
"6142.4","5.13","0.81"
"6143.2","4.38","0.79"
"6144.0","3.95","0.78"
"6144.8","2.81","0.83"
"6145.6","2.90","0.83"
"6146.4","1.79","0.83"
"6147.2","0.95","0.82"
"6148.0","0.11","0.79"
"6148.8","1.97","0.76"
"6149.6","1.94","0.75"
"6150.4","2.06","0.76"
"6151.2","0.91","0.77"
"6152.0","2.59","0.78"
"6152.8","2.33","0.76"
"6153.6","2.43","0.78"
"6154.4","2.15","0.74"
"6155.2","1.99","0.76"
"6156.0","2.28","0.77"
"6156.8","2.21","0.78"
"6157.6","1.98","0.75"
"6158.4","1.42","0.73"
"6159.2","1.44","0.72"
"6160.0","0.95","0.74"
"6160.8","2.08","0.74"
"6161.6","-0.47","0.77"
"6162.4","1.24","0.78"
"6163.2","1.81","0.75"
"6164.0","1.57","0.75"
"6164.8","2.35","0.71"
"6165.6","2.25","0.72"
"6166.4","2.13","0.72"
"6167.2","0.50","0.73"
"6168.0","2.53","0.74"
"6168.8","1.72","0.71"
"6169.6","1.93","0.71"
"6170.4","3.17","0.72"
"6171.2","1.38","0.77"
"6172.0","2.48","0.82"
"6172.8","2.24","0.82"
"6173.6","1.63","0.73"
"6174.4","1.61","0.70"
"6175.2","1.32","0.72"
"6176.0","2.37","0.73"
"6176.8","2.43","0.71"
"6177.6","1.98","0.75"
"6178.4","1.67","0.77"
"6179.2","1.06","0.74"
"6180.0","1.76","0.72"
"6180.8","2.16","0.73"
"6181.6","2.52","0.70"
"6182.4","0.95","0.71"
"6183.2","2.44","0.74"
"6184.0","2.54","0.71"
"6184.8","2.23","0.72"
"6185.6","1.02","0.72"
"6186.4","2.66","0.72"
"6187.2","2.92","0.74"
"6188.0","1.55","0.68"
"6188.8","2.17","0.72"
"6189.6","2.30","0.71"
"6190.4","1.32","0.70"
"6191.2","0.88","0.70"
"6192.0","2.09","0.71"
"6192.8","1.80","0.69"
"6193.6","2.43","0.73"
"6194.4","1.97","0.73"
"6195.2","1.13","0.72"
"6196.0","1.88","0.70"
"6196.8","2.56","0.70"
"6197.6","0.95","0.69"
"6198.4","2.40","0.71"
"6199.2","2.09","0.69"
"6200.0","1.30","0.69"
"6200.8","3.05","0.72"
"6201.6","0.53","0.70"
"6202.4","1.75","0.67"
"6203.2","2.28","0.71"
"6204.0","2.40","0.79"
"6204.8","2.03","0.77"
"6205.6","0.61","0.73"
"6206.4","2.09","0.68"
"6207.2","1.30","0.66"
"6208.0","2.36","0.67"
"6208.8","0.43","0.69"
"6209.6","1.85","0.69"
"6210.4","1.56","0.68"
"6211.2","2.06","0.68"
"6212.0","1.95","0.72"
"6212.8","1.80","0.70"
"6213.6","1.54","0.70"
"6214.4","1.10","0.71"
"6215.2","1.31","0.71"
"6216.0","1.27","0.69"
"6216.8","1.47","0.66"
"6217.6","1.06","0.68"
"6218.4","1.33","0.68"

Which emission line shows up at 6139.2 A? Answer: [O III]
